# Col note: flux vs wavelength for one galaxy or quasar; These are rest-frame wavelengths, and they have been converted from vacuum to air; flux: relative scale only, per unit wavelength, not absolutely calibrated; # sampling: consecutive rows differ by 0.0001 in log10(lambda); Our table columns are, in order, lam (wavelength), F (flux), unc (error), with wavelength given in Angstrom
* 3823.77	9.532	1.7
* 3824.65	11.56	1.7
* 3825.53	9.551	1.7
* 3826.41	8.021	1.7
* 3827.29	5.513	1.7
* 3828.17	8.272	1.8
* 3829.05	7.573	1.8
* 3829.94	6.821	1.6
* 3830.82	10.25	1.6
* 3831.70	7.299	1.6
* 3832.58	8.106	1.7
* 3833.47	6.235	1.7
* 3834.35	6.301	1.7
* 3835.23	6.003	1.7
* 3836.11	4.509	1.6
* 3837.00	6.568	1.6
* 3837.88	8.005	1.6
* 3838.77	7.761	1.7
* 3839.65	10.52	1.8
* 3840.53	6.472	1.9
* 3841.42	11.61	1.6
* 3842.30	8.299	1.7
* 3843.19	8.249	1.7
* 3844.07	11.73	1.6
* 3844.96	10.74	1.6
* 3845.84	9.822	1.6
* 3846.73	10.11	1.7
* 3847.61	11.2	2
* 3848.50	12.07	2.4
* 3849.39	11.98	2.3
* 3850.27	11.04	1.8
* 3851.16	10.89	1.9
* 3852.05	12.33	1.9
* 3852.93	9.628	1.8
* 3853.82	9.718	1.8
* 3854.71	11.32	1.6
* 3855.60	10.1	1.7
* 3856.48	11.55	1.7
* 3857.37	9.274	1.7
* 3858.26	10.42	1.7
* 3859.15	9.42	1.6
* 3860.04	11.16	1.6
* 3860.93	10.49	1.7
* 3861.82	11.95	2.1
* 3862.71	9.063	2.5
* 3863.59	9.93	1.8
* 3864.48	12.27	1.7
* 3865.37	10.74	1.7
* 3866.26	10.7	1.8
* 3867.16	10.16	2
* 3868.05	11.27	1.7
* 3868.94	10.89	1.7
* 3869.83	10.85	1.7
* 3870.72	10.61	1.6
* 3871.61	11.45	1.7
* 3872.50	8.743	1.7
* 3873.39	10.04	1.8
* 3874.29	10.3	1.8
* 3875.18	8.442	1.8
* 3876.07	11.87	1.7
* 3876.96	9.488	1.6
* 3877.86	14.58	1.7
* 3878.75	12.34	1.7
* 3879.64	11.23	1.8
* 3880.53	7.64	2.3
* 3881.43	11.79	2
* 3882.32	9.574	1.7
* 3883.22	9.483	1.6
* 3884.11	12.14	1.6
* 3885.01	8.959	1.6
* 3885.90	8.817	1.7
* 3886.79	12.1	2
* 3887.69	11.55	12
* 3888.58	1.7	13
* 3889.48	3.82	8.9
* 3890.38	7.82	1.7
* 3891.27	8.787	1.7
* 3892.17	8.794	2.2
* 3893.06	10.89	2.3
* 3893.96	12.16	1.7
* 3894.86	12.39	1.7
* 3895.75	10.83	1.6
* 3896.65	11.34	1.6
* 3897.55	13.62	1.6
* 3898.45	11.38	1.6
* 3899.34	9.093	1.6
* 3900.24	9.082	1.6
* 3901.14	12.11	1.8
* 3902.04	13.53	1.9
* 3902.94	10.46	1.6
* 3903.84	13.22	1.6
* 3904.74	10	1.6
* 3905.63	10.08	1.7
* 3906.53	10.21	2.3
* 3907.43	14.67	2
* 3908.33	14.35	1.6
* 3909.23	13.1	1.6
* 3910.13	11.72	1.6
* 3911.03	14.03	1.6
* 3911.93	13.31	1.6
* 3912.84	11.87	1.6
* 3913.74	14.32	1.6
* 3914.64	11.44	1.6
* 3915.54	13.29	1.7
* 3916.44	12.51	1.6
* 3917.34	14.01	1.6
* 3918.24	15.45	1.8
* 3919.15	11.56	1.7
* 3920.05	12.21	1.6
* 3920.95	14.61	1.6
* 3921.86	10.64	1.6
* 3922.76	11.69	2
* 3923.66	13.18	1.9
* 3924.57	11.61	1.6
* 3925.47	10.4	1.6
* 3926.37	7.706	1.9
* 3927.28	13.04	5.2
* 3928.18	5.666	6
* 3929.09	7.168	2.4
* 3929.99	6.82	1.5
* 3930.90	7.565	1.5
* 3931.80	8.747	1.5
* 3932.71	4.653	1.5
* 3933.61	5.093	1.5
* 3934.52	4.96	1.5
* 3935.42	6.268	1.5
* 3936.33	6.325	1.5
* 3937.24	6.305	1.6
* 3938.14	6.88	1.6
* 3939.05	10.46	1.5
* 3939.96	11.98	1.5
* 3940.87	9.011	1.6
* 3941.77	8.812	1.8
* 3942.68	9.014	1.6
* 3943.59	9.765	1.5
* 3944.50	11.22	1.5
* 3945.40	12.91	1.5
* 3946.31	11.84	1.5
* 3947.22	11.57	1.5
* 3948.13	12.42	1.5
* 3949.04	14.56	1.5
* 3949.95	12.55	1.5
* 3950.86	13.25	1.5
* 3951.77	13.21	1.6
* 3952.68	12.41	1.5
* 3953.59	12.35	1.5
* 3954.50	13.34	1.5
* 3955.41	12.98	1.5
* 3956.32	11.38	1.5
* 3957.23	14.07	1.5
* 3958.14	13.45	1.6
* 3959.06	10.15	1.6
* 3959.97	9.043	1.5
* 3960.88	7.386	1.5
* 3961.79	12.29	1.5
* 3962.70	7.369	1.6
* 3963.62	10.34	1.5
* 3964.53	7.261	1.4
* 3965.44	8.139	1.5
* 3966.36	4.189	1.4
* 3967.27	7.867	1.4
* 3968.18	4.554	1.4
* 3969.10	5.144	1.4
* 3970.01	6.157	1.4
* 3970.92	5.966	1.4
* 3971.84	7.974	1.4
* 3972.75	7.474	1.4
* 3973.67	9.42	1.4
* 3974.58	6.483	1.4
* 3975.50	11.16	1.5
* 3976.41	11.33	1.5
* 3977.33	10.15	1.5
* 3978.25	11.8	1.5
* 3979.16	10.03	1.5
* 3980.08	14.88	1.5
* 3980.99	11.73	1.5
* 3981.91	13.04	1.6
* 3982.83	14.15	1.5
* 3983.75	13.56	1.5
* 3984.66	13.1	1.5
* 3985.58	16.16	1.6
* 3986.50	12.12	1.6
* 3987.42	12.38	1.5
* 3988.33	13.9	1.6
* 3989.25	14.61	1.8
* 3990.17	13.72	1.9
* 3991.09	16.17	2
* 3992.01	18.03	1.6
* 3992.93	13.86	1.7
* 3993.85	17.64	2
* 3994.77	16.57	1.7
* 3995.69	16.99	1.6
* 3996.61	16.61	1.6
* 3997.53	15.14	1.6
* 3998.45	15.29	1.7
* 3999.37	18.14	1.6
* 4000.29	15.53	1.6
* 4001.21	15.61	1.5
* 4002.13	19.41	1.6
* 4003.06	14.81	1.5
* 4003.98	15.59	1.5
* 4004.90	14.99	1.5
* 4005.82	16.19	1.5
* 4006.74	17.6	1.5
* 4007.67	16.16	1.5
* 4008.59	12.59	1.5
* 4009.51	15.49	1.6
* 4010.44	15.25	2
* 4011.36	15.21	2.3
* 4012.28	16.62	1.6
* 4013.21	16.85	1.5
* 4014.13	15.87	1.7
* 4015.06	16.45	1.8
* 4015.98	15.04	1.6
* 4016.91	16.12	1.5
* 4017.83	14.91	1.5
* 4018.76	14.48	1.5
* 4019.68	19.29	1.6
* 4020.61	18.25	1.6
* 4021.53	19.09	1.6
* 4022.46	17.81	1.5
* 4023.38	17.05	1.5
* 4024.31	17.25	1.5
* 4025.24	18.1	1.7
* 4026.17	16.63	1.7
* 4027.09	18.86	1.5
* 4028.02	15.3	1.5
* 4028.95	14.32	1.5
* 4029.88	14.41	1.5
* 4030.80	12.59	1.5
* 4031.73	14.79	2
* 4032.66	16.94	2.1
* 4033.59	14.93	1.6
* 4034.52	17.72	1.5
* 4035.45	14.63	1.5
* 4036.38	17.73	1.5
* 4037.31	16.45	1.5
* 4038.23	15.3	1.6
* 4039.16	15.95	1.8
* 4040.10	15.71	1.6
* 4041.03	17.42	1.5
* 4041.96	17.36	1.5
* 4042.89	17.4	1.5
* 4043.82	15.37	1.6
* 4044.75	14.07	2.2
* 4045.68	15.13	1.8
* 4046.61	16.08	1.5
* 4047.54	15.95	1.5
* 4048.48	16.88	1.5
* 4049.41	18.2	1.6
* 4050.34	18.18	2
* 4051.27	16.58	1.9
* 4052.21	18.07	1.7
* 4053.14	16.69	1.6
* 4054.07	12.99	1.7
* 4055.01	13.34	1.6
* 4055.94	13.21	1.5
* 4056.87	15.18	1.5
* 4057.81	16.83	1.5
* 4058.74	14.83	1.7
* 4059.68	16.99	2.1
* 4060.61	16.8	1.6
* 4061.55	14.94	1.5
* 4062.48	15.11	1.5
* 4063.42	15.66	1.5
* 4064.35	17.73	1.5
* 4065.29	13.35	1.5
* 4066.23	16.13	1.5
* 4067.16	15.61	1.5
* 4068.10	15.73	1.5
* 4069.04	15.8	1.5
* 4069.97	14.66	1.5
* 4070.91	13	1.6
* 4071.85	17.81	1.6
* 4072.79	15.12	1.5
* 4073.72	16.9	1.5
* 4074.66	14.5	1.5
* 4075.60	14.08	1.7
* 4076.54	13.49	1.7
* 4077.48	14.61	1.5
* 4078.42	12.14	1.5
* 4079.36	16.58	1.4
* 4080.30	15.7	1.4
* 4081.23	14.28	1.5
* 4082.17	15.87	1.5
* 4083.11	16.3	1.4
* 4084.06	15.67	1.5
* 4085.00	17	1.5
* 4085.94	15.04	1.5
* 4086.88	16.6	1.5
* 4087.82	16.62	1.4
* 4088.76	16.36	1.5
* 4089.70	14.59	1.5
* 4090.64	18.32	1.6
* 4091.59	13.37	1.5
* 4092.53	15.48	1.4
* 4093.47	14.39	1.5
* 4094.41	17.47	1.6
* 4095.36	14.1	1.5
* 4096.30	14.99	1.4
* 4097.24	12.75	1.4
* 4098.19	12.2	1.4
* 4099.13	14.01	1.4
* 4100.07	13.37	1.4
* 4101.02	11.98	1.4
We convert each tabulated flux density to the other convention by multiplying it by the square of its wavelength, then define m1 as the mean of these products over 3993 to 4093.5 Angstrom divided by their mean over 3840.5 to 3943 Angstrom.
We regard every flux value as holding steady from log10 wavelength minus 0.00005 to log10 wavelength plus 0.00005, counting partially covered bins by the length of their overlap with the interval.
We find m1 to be 1.6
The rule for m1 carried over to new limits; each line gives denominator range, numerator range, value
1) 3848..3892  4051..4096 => 1.67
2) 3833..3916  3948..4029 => 1.37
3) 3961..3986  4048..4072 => 1.70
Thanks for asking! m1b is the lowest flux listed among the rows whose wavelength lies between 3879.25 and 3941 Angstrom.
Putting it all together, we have 1.7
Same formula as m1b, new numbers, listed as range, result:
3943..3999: 4.189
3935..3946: 6.268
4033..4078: 12.99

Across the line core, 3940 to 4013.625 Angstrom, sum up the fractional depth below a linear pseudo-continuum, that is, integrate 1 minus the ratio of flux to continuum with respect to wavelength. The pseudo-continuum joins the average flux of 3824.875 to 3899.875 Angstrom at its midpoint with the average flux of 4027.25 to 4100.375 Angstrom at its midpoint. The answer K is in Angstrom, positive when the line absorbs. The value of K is 3.5 Angstrom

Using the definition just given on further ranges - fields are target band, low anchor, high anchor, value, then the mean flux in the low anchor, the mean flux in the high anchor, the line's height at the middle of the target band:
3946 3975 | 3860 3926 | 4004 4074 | 7.44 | 11.1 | 16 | 13.4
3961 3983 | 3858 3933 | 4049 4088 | 6.62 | 10.8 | 15.6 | 12.9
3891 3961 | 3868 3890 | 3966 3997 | -1.39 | 9.96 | 11.8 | 10.8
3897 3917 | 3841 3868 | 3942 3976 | -3.61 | 10.6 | 10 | 10.3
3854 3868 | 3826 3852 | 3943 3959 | -1.62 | 8.75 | 12.5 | 9.47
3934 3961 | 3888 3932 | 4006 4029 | 4.71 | 11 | 16.5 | 12.9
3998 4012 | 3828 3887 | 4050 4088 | -2.12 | 9.87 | 15.5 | 13.8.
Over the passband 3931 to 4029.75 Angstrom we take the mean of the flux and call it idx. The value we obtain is 12.7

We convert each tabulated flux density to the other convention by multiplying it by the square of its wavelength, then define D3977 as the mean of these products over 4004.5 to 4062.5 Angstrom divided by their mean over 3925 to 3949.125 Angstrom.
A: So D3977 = 1.91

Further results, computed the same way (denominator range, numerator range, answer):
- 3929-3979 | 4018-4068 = 1.80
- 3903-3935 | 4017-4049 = 1.57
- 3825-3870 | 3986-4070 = 1.84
